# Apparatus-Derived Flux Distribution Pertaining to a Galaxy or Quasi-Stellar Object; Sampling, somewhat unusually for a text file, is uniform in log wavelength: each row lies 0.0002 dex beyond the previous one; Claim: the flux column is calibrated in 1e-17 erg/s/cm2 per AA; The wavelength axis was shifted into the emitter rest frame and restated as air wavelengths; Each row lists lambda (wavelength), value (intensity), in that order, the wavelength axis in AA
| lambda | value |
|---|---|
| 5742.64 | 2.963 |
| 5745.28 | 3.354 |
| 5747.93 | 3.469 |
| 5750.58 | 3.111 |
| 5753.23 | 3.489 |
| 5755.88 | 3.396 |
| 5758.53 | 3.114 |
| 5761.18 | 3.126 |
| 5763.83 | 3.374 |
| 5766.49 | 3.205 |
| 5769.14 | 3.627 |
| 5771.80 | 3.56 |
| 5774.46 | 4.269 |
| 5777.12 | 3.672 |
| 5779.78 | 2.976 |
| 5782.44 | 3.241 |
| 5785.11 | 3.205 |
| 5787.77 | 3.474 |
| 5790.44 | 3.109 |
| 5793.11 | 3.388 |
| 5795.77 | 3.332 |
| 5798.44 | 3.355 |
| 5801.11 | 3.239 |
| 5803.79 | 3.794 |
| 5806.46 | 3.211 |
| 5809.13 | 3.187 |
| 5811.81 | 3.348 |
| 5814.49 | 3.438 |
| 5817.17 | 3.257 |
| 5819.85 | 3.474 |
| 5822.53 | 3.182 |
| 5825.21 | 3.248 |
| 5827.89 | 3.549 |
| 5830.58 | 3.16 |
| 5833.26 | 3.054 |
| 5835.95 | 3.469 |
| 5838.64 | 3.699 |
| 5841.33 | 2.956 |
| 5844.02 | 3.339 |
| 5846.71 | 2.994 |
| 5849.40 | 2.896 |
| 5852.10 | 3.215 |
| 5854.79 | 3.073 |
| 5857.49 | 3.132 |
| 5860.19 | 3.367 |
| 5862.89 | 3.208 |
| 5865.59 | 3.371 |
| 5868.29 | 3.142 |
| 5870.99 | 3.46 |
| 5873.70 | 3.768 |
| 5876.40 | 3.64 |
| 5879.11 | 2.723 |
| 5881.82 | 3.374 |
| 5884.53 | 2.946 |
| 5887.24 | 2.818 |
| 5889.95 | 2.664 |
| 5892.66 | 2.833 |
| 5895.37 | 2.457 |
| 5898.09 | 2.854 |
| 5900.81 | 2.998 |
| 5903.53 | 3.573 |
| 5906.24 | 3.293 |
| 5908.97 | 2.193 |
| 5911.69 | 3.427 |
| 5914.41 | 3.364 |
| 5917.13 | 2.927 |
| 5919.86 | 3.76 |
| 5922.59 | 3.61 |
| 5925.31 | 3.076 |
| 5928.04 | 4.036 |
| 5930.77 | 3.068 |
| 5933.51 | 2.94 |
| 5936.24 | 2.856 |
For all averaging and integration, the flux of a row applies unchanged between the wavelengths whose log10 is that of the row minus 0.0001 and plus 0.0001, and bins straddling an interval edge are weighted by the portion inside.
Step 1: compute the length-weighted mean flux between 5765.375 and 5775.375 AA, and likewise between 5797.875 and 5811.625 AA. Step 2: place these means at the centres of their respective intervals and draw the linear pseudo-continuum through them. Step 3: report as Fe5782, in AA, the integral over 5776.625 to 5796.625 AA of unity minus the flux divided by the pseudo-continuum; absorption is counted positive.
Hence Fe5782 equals 1.3 AA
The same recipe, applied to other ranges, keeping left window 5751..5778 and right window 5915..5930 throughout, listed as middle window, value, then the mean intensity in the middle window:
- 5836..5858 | 1.8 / 3.18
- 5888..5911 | 3.9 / 2.87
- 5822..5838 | 0.8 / 3.3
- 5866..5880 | 0.4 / 3.37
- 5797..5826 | 1.0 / 3.34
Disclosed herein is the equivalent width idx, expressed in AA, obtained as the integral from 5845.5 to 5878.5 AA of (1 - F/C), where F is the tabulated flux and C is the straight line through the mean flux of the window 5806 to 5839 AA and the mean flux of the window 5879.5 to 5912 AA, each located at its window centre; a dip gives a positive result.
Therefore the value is -1.6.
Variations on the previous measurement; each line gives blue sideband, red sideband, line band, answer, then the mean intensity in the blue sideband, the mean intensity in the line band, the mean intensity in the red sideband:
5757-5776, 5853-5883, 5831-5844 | 0.2 AA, 3.47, 3.29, 3.29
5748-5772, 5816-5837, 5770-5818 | -1.2 AA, 3.33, 3.39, 3.3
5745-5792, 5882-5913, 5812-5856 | -1.4 AA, 3.38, 3.25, 2.93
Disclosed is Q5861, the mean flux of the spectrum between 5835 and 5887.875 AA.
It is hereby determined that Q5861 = 3.23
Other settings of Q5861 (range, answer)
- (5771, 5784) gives 3.54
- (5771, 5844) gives 3.36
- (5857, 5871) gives 3.27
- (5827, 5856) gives 3.21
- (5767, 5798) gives 3.43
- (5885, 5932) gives 3.11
